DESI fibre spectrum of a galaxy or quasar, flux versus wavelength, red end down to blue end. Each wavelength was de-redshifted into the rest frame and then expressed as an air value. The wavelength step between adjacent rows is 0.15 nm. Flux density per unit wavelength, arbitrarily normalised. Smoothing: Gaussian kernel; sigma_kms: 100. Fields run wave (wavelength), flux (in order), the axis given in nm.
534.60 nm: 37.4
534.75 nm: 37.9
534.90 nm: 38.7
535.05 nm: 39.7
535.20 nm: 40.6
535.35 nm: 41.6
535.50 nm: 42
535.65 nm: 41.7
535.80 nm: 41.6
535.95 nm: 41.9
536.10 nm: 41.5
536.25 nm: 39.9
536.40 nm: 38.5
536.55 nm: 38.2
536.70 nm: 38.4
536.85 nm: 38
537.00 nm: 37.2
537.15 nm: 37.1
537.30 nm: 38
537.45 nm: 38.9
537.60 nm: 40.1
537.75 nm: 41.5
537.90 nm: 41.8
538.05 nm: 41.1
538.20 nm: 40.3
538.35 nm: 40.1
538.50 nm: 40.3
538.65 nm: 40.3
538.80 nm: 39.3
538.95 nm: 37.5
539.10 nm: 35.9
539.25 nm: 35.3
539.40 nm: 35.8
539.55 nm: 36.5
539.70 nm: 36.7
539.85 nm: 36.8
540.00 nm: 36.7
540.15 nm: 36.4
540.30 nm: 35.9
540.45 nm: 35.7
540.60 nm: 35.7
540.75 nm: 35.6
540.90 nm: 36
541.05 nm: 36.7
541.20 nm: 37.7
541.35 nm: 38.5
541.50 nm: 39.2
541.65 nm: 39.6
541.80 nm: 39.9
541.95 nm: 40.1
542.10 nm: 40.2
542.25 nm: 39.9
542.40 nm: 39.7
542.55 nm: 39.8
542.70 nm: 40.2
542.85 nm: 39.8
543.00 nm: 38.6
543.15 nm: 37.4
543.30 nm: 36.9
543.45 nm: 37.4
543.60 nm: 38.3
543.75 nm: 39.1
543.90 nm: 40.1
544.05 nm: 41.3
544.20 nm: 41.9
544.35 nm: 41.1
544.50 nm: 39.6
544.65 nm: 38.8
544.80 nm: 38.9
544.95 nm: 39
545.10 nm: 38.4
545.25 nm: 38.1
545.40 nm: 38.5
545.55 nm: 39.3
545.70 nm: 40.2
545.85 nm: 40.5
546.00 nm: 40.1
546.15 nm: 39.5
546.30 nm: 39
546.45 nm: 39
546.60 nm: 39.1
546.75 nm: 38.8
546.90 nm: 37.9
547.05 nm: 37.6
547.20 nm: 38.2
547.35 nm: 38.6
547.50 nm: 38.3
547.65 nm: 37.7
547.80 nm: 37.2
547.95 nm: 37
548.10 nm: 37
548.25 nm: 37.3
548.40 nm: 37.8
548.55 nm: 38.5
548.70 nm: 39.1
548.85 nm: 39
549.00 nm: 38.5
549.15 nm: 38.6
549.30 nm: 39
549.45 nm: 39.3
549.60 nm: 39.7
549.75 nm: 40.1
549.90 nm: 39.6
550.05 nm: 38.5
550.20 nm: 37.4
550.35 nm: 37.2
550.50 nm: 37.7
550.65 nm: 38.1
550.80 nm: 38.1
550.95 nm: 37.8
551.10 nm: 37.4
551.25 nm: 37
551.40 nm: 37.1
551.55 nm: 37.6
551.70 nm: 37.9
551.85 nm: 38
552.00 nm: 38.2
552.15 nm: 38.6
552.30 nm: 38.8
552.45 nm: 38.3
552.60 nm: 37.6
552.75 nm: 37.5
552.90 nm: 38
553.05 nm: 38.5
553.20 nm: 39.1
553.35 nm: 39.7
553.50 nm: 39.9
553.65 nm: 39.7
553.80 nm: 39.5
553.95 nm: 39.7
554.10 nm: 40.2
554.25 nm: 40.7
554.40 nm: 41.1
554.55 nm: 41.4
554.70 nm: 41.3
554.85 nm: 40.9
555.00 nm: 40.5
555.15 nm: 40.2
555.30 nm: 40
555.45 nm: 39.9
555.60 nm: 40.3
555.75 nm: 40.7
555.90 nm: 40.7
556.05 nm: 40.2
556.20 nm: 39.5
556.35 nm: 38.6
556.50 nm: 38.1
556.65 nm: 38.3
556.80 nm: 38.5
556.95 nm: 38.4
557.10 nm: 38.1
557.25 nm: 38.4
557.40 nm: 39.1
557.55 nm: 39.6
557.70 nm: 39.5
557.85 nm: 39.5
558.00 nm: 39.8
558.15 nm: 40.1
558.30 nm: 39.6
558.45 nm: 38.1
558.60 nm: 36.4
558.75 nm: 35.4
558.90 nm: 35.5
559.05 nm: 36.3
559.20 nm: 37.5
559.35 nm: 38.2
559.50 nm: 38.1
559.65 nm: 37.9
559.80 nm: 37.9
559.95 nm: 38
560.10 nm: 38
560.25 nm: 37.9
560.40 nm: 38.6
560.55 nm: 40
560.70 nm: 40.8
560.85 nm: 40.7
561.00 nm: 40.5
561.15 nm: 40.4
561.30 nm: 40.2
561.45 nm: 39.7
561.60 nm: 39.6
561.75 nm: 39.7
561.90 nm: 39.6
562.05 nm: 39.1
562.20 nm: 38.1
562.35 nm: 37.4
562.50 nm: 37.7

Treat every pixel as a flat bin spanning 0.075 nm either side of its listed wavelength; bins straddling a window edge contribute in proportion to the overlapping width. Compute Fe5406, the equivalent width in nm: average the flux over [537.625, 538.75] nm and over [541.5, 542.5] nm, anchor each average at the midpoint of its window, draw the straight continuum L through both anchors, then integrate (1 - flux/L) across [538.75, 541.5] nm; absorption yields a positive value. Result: 0.248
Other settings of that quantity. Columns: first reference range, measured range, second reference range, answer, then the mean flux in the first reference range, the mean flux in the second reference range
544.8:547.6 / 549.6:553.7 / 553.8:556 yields 0.165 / 38.9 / 40.5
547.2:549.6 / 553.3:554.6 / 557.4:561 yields -0.062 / 38.2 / 38.5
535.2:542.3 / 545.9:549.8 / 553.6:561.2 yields 0.039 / 38.7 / 39.2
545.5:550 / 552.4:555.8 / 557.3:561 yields -0.105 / 38.7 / 38.5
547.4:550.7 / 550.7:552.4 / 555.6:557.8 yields 0.031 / 38.3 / 39.2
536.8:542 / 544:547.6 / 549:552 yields -0.100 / 38.1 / 38.2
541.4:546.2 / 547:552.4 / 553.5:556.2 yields 0.239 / 39.4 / 40.4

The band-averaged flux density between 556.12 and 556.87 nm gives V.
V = 38.6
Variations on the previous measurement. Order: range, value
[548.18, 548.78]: 38.2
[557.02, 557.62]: 38.8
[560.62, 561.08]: 40.7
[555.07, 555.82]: 40.2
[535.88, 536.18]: 41.7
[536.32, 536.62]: 38.4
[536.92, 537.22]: 37.2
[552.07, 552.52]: 38.6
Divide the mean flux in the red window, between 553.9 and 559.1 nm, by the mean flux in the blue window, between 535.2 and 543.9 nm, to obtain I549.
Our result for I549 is 1.01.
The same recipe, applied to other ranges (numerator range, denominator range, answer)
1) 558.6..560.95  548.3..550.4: 0.98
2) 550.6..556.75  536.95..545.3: 1.02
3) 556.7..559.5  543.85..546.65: 0.97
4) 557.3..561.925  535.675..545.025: 1.00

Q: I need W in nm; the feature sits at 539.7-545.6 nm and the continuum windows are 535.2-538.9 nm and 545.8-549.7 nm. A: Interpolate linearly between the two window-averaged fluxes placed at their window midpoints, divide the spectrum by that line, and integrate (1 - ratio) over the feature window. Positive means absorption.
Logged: 0.11 nm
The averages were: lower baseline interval 40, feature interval 38.5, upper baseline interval 38.5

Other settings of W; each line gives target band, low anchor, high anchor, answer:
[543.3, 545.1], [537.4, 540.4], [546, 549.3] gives -0.05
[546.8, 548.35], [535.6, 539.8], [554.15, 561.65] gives 0.06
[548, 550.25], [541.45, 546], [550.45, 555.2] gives 0.03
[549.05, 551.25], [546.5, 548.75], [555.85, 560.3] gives -0.02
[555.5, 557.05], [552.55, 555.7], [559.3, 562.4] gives 0.01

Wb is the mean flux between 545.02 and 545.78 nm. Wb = 38.9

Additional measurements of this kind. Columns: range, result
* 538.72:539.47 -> 36.8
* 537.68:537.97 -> 41.7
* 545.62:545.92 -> 40.3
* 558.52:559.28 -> 36.2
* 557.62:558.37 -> 39.7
